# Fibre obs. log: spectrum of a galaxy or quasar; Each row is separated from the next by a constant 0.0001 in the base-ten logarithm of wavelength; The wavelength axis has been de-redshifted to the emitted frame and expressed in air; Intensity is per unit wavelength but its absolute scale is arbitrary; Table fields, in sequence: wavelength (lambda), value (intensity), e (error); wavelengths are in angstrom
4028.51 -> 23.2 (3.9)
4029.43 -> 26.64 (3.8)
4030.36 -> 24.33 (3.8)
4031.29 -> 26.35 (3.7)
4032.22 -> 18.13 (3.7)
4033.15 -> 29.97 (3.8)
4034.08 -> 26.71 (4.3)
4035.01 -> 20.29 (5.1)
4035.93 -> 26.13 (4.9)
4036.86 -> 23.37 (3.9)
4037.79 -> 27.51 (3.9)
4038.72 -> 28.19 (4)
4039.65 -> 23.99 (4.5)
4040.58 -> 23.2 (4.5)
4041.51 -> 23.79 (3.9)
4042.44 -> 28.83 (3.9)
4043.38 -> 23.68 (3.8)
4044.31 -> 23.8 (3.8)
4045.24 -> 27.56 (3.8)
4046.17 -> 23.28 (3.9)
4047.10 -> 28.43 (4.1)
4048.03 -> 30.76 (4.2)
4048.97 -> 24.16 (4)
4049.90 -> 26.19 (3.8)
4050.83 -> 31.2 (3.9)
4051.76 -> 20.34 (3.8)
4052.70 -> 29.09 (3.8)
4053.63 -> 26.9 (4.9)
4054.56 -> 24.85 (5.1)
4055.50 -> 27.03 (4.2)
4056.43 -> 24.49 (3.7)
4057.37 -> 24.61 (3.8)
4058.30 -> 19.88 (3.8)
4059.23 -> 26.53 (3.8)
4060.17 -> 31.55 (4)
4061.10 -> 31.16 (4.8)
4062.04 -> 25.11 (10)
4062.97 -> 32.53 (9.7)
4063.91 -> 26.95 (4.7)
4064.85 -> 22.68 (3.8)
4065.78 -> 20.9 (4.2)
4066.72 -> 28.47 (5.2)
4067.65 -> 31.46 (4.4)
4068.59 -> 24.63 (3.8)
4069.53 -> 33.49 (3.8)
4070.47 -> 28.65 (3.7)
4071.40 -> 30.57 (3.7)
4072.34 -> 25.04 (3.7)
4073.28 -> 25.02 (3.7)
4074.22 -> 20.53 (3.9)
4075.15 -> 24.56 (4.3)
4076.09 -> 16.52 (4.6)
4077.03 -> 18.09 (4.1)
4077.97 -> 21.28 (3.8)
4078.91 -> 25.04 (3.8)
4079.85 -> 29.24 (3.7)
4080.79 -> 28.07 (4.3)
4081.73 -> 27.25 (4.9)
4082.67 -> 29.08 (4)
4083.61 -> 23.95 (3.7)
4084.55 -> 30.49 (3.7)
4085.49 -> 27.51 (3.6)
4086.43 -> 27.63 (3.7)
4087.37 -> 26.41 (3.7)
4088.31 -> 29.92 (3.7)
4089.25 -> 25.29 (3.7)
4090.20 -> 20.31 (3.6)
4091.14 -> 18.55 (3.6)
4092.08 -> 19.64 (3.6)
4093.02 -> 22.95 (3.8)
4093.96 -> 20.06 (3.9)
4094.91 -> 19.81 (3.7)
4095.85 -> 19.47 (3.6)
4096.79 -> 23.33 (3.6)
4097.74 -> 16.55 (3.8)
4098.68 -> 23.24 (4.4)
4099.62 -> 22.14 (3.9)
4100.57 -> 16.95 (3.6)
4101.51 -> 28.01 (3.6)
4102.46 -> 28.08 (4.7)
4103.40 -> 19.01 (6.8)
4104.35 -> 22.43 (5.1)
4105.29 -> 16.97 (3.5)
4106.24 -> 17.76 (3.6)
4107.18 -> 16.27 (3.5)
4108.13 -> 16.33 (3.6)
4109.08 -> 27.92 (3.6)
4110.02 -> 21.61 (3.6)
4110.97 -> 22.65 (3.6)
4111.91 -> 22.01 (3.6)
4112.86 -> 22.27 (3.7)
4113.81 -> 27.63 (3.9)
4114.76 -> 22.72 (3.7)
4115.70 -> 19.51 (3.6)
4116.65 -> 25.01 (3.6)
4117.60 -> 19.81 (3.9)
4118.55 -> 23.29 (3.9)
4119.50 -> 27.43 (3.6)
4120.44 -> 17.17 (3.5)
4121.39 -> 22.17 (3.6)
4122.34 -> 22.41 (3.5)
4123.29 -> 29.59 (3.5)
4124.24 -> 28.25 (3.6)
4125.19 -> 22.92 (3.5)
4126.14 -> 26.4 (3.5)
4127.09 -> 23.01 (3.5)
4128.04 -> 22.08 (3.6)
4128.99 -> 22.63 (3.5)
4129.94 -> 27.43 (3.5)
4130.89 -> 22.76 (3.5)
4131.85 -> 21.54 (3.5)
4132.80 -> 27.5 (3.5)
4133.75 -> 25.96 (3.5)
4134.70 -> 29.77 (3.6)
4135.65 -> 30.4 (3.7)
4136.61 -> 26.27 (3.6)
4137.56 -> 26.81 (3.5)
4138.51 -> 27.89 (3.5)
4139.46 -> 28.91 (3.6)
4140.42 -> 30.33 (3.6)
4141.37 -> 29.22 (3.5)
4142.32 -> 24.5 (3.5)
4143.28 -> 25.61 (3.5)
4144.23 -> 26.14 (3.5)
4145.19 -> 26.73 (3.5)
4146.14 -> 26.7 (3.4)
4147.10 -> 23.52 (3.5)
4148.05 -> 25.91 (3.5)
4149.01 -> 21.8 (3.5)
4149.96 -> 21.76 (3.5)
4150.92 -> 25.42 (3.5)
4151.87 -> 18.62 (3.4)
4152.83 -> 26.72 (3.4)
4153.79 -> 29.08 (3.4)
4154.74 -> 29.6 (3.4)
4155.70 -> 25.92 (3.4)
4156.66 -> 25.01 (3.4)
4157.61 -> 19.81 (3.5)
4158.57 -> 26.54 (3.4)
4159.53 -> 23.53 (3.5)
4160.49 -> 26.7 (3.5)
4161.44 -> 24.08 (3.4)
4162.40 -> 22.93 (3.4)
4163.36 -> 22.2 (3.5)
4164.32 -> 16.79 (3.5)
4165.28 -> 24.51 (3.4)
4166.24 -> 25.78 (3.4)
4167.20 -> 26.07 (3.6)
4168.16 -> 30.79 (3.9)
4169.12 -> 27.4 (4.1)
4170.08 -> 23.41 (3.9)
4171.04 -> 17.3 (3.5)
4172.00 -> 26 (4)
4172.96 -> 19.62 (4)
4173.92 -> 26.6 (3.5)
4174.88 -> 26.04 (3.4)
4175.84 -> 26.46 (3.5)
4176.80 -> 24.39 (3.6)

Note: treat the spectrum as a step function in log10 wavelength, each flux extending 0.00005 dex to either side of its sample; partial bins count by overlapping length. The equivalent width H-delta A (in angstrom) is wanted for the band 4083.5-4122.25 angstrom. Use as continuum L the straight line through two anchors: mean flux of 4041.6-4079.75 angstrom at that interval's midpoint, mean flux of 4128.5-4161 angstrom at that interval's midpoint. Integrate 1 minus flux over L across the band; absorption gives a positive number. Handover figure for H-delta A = 5.1 angstrom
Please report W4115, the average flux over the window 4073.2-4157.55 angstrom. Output 24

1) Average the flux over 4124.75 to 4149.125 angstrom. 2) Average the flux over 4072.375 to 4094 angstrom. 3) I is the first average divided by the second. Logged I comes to 1.1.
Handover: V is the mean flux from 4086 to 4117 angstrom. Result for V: 22.1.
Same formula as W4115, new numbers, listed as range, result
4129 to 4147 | 26.7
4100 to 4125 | 22.4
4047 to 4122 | 24.2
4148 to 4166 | 24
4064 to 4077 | 25.4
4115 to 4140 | 24.9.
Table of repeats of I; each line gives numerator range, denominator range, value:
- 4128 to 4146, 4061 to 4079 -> 1.04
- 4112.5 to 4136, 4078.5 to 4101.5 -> 1.02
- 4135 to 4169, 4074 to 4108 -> 1.12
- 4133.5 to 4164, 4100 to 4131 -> 1.13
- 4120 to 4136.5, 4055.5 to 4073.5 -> 0.92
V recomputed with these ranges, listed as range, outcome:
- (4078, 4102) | 24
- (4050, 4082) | 26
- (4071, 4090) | 25.5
